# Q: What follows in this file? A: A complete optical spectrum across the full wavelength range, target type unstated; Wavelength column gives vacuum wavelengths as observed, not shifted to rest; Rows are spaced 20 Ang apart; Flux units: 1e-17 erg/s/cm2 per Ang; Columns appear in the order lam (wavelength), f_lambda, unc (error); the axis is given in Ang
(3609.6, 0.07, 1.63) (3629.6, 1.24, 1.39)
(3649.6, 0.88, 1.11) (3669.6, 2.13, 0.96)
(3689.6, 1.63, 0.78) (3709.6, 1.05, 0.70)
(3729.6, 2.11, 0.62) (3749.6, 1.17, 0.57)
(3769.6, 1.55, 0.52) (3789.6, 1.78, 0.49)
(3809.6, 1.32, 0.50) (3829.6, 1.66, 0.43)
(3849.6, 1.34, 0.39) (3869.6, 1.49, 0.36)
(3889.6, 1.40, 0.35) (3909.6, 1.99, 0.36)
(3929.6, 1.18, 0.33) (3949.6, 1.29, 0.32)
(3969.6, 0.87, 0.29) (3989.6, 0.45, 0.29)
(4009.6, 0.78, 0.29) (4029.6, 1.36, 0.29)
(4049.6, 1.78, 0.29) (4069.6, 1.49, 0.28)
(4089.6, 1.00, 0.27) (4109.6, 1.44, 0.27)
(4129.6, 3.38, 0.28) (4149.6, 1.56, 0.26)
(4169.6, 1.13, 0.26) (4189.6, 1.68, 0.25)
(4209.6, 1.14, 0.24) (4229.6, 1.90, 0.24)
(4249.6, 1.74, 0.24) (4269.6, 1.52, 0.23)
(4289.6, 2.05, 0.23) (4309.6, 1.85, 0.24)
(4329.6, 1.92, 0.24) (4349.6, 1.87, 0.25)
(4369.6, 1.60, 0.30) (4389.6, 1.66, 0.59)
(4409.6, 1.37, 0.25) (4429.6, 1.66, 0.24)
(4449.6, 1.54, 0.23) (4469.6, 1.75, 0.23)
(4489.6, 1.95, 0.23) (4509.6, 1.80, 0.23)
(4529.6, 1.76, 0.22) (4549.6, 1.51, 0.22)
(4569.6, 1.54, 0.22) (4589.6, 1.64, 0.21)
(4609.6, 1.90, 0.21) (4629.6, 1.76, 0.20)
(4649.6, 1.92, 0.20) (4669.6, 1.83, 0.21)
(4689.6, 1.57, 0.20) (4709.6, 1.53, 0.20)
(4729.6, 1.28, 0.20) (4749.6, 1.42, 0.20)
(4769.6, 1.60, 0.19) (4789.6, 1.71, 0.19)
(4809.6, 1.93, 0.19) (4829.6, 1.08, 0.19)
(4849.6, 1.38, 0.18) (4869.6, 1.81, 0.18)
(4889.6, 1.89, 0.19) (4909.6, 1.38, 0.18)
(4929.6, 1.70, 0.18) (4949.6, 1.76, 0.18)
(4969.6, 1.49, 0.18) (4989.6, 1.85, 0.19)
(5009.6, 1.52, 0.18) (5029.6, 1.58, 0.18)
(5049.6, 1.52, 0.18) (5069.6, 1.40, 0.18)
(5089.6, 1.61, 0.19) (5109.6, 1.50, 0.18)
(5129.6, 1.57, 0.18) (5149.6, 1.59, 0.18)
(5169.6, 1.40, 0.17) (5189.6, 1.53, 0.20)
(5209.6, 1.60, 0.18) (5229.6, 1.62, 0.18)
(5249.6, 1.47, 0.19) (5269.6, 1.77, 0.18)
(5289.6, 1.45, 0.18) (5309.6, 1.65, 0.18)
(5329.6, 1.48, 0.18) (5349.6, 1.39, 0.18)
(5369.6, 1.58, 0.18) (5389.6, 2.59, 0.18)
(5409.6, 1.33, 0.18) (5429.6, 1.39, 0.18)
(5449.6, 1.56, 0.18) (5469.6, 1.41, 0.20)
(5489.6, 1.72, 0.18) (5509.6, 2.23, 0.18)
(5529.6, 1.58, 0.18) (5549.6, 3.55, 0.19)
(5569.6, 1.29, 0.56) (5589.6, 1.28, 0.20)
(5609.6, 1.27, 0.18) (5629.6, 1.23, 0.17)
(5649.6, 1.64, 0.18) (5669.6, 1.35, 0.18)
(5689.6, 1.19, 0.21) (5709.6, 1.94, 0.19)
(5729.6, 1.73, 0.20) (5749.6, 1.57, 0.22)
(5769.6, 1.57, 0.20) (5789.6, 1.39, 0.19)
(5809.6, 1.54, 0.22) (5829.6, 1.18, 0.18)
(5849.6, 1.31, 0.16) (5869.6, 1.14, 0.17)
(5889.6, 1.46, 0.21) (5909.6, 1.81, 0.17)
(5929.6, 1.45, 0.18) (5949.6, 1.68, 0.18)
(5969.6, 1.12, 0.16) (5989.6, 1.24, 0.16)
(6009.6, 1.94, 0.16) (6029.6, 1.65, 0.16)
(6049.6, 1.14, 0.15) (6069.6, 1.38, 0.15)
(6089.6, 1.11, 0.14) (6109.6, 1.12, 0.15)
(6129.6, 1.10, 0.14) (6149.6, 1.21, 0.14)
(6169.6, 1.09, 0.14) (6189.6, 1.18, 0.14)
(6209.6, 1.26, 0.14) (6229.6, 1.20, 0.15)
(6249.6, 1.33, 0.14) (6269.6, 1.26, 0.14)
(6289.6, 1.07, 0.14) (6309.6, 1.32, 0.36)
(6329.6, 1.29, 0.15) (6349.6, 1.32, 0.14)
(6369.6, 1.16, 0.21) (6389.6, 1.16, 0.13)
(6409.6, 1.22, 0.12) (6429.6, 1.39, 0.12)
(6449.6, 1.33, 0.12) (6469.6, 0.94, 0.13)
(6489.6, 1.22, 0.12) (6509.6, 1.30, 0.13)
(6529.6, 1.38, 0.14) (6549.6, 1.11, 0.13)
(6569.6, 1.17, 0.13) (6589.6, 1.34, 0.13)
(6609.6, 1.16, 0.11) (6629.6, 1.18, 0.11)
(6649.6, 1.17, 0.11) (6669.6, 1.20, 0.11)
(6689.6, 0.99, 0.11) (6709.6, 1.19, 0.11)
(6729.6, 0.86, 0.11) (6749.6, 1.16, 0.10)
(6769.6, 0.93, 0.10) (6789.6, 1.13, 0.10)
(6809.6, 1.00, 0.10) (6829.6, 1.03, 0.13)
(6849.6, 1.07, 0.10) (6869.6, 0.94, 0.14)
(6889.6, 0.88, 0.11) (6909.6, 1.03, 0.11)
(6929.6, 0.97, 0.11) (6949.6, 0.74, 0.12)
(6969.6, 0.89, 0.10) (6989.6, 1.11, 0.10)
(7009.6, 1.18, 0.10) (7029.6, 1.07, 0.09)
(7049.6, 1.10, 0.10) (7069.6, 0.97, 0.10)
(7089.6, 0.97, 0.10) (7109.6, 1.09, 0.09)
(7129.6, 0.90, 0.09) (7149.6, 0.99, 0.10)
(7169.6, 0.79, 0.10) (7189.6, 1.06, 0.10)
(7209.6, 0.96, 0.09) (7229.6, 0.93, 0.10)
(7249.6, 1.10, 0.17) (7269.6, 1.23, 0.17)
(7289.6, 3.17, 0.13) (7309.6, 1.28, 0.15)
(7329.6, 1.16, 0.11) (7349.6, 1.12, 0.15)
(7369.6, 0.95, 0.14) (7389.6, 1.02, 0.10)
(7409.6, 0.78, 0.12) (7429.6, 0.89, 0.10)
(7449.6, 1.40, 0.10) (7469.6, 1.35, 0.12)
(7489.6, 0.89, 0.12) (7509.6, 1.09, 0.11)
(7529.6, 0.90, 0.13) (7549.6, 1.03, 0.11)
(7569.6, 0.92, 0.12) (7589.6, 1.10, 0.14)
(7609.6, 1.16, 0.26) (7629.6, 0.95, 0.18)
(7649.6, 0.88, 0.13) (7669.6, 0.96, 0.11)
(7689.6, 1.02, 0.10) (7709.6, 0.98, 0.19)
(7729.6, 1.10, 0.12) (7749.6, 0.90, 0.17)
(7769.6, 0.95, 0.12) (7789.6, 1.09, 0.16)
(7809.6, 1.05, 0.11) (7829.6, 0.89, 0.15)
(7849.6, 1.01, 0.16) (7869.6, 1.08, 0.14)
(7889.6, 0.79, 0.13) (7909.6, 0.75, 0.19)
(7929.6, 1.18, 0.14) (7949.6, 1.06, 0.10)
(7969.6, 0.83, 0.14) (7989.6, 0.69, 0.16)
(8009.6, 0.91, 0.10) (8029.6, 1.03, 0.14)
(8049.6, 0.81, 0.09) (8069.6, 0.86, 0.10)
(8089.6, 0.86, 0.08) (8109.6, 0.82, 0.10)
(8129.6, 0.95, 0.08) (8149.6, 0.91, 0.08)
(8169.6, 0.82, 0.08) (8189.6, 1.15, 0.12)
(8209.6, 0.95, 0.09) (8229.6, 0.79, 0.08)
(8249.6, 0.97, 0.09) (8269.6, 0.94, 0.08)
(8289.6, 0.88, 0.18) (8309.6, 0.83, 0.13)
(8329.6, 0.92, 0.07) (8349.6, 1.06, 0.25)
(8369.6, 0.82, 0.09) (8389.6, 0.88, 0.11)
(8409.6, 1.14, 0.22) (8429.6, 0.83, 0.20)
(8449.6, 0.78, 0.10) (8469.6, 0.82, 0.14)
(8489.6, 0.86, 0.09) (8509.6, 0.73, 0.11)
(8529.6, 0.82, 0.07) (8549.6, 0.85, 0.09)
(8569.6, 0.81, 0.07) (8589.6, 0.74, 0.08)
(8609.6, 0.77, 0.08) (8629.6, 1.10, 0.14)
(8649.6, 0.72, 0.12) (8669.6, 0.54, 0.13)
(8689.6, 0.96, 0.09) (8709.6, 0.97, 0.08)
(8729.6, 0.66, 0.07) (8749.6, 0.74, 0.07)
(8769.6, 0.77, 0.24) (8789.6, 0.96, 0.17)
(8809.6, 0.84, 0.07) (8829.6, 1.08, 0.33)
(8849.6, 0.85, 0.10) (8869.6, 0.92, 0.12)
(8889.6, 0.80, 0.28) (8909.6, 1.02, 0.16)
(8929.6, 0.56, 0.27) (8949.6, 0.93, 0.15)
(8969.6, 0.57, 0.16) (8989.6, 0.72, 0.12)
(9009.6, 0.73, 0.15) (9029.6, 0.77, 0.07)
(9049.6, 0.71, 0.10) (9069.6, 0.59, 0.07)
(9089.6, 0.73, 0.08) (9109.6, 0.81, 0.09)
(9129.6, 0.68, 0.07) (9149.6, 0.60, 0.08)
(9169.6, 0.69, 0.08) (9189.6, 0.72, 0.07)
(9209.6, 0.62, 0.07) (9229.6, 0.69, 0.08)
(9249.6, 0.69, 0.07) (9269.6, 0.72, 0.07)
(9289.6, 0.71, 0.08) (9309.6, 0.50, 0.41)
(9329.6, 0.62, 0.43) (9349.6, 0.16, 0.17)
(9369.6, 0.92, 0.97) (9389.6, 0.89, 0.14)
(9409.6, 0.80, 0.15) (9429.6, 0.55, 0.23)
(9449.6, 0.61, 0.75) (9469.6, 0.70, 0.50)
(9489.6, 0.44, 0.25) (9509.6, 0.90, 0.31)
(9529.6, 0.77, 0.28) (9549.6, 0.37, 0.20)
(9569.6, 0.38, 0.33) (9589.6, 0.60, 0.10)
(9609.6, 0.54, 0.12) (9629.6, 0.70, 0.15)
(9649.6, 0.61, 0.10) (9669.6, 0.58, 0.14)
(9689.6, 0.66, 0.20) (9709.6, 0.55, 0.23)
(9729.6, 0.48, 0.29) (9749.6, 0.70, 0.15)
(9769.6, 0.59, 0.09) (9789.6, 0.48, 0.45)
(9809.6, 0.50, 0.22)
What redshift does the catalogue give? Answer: 0.11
